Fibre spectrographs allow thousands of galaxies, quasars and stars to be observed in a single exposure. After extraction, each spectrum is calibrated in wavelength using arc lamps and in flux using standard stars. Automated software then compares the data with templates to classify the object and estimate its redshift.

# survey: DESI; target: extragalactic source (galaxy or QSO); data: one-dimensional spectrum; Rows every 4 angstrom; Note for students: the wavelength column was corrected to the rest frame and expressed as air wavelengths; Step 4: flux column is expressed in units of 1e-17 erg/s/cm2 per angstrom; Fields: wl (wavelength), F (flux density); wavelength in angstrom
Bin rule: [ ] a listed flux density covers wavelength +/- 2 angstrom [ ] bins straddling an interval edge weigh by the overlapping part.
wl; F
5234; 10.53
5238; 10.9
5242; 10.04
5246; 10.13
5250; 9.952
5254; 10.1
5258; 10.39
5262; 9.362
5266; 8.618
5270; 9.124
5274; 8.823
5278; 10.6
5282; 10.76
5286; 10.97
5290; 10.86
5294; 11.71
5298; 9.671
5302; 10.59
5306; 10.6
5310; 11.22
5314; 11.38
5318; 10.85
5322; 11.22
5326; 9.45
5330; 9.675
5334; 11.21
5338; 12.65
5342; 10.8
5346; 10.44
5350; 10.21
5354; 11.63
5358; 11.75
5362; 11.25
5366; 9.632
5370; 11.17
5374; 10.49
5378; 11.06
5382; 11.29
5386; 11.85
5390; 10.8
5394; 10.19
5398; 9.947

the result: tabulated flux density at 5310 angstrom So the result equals 11.22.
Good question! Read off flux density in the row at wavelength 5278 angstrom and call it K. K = 10.6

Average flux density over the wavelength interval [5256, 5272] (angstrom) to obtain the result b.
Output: 9.37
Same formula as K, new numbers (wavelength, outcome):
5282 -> 10.76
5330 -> 9.675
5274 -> 8.823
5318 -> 10.85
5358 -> 11.75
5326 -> 9.45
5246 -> 10.13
